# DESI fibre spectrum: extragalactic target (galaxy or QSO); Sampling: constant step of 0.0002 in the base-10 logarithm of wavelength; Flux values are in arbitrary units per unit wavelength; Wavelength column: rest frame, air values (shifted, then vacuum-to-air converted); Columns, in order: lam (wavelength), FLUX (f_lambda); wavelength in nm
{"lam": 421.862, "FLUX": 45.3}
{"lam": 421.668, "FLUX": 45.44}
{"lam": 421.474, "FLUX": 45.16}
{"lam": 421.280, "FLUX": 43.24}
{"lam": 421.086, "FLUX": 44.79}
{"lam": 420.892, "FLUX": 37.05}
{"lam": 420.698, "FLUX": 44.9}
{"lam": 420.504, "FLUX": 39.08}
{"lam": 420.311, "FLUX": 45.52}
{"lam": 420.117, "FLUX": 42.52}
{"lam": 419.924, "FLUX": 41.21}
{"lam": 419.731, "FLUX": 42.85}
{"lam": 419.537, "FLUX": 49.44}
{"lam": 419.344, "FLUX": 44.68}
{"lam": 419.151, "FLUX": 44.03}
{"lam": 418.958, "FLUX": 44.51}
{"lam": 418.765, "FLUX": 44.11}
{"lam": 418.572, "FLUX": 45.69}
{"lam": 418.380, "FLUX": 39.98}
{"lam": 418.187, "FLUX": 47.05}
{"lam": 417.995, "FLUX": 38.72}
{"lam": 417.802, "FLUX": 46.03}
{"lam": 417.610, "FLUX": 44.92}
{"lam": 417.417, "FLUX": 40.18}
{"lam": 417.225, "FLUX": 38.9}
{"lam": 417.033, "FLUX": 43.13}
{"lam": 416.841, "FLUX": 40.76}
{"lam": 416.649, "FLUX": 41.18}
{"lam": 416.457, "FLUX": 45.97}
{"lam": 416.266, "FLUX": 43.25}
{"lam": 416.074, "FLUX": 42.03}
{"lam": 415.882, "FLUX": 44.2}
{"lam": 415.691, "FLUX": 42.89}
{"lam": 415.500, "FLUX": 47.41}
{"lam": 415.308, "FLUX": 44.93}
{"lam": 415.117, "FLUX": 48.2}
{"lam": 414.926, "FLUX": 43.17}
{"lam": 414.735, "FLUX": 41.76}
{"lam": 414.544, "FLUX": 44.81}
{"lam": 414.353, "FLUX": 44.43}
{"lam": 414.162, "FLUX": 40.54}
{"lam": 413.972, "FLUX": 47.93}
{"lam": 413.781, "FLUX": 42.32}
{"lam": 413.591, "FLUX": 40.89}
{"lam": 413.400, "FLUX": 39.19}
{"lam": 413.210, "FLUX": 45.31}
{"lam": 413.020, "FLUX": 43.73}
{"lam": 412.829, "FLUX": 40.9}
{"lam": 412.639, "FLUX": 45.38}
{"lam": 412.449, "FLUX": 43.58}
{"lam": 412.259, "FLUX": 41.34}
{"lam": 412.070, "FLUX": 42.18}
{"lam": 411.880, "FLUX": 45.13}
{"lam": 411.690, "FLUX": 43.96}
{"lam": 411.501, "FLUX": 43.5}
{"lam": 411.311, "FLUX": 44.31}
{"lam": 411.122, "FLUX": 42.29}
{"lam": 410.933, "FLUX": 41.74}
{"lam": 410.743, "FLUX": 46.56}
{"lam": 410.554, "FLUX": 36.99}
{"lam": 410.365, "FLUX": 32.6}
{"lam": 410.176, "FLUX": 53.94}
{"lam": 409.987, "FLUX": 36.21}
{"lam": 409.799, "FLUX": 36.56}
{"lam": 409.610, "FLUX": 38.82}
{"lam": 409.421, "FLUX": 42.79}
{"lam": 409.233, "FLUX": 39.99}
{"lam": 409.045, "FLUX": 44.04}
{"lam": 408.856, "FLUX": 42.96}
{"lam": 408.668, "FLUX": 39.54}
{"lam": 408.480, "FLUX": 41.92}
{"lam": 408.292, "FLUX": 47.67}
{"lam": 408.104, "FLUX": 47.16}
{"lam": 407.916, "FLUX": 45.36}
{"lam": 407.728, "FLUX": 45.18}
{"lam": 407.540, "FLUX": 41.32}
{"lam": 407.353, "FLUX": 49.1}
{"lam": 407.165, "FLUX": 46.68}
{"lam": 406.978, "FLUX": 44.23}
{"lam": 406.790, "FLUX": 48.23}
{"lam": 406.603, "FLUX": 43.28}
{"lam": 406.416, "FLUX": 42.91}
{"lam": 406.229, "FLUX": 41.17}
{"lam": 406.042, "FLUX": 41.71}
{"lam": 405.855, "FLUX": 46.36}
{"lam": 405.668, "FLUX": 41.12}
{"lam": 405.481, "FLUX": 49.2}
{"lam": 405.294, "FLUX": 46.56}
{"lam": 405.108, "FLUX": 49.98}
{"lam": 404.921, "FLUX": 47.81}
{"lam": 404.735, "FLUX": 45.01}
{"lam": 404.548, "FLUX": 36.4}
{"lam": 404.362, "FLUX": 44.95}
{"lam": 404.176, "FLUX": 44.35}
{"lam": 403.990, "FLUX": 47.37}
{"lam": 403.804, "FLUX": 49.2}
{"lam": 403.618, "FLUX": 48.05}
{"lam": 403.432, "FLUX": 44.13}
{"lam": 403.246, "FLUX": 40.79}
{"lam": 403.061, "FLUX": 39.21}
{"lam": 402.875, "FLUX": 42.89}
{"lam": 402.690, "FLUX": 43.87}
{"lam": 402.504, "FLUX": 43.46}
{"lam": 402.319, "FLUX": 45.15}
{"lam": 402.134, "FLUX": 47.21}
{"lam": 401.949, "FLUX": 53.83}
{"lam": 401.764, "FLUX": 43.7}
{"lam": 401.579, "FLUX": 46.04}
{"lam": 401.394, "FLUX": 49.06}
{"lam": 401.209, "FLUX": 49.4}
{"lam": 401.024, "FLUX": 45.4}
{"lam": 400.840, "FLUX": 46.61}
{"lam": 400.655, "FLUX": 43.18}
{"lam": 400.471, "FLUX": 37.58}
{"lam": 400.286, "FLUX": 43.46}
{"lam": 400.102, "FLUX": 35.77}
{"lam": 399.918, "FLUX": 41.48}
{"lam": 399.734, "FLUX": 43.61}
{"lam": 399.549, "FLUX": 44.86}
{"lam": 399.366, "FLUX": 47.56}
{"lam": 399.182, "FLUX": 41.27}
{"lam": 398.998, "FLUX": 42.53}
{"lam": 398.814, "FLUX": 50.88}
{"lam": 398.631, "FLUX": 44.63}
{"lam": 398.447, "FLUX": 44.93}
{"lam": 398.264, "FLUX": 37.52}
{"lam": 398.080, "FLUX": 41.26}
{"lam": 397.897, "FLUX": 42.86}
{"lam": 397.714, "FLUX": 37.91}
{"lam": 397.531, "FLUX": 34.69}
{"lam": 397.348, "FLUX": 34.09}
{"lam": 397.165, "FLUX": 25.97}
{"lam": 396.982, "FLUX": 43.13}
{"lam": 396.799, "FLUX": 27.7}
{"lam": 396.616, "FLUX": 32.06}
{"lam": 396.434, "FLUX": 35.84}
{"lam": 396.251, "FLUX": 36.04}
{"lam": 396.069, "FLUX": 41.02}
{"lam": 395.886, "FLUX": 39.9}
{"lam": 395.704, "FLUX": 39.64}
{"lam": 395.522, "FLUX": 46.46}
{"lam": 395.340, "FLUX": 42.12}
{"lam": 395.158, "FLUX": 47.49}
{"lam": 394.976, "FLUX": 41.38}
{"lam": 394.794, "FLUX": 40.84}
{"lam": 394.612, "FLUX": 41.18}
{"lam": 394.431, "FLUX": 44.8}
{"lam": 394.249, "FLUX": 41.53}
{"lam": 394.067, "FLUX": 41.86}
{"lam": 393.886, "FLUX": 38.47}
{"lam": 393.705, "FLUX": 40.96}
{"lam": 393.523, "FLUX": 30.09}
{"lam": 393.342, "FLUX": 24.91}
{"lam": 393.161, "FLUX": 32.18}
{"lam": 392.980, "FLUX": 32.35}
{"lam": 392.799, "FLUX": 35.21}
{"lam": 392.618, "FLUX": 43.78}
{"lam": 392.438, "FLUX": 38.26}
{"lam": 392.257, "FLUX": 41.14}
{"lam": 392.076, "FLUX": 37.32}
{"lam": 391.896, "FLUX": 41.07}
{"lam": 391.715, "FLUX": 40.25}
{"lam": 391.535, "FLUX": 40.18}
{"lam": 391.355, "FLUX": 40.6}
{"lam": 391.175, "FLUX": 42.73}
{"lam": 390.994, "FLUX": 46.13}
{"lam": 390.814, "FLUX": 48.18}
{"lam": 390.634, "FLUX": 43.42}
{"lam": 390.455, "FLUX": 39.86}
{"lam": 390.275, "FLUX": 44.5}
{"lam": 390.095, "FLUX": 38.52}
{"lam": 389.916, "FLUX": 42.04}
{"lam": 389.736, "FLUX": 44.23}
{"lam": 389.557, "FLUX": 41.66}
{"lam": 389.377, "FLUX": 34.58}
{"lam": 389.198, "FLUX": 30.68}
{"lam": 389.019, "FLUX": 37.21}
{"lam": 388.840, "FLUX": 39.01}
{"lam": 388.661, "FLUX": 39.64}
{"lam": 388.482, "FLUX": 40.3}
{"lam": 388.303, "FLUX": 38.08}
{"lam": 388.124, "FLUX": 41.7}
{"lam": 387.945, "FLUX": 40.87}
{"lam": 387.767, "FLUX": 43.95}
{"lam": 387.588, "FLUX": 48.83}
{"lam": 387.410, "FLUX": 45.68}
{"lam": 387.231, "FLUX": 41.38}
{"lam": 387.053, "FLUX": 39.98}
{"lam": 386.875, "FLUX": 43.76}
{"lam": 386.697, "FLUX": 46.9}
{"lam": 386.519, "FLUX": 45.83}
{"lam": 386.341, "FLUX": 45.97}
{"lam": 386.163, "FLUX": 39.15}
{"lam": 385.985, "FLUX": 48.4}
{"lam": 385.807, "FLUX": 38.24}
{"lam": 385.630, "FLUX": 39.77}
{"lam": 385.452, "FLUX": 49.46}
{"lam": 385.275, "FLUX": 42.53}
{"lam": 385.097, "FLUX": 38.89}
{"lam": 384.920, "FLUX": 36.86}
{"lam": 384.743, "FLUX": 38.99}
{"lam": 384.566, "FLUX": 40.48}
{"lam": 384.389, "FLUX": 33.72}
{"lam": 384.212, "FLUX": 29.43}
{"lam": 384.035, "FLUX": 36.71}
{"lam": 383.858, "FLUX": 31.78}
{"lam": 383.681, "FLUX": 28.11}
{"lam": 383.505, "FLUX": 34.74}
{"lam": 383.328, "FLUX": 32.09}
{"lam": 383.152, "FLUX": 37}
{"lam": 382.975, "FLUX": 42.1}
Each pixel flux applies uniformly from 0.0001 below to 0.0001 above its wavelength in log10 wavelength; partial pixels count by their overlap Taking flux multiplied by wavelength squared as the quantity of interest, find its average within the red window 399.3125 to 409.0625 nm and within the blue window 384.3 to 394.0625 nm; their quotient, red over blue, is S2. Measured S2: 1.19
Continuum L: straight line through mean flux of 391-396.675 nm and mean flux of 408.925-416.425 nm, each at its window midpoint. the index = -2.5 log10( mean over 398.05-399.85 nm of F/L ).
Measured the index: -0.10 mag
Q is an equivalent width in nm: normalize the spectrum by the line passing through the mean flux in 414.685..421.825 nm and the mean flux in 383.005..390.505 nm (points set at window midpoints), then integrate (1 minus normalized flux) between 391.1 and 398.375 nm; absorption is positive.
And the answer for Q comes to 0.42 nm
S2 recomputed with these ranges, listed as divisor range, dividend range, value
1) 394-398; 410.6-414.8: 1.20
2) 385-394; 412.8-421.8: 1.23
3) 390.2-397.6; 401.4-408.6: 1.22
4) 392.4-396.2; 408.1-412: 1.16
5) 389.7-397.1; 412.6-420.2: 1.23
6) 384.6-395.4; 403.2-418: 1.19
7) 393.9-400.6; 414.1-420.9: 1.19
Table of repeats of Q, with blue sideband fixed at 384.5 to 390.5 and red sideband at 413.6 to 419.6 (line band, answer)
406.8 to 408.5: -0.11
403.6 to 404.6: -0.06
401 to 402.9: -0.18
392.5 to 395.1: 0.25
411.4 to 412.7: -0.01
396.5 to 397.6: 0.24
